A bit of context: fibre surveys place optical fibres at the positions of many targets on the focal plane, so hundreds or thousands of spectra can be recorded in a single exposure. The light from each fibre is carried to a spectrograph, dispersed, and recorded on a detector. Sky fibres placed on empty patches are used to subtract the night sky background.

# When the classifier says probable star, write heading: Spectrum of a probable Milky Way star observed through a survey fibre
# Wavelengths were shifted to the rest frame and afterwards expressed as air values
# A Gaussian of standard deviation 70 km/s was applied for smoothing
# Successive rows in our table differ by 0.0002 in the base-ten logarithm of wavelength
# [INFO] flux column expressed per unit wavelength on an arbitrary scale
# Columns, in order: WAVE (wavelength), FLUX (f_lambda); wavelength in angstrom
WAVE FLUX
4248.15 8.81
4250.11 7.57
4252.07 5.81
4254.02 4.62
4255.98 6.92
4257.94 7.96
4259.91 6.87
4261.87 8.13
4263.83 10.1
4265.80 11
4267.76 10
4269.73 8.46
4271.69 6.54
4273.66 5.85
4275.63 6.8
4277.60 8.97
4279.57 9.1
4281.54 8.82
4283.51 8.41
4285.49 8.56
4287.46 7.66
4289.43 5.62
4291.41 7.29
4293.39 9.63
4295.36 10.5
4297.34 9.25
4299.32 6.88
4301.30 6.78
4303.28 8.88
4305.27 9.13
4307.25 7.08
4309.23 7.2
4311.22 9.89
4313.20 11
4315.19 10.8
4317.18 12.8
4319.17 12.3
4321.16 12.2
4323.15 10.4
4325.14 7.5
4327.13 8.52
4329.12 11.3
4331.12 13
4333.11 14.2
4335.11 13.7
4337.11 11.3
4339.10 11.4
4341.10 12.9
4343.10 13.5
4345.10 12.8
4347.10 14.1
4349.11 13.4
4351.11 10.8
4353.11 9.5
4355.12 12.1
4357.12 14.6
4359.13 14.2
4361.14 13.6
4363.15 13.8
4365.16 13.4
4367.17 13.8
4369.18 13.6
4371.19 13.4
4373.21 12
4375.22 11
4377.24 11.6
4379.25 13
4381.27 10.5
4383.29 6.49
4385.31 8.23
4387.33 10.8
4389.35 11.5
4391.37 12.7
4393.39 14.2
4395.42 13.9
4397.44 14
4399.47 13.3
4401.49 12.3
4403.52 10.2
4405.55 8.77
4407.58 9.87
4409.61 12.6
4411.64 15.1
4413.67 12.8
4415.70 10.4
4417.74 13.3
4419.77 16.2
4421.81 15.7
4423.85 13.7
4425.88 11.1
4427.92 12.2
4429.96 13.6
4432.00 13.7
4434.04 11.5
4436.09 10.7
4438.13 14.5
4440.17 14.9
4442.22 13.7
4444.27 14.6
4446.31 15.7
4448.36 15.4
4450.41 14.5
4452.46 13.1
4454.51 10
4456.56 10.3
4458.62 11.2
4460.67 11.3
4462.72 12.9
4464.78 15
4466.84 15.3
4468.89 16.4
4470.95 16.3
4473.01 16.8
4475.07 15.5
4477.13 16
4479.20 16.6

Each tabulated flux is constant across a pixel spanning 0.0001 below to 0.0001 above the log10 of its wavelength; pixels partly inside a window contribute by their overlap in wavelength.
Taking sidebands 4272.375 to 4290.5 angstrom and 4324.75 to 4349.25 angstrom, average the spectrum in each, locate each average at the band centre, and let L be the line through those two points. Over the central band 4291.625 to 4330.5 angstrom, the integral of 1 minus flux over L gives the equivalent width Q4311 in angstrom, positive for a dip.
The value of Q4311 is 2.1 angstrom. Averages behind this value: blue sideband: 7.73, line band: 9.57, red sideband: 12.2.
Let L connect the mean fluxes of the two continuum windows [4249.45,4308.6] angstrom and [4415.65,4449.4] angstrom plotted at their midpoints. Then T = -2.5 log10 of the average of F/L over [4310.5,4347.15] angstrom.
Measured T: -0.19 mag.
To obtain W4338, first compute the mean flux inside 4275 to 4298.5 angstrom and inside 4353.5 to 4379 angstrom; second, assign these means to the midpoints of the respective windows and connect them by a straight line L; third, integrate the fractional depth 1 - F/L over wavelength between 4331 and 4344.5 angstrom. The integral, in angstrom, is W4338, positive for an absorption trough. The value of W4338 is -1.8 angstrom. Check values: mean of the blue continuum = 8.4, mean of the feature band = 12.9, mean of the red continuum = 13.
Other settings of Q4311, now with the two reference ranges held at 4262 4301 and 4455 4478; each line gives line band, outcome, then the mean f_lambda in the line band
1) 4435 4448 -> -0.7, 14.1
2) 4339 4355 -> -3.0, 12.3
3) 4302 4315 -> 0.4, 8.94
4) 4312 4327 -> -2.0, 10.8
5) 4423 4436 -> 0.5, 12.5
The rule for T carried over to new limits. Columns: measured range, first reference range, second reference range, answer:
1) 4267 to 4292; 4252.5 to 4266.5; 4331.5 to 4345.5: 0.15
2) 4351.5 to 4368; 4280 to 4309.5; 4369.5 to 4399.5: -0.21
